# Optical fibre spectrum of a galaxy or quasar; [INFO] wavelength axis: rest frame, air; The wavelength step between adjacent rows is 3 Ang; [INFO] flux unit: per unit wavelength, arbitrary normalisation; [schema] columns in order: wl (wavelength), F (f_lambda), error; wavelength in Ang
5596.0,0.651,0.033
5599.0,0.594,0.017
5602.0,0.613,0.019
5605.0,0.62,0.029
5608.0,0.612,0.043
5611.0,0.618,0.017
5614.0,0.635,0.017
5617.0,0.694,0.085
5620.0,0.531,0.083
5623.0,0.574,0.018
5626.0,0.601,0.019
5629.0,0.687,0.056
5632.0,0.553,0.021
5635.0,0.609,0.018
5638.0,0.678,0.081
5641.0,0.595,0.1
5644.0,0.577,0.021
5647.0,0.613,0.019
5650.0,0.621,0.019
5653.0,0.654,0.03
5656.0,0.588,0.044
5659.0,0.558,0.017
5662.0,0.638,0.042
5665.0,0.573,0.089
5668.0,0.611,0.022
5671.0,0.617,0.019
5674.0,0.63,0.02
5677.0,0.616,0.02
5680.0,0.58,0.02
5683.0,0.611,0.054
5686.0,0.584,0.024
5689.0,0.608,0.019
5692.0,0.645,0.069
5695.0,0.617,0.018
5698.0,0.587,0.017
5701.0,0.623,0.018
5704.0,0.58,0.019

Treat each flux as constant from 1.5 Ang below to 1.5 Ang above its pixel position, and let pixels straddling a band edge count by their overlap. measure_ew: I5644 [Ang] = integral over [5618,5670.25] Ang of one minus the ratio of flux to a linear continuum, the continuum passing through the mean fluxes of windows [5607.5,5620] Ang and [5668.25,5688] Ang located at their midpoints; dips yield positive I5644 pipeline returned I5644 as 1.2 Ang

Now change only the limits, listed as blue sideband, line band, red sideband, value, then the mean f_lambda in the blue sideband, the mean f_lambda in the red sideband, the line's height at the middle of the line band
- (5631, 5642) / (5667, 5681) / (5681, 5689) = -0.2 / 0.612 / 0.598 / 0.601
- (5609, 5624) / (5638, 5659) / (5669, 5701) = 0.1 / 0.612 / 0.61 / 0.611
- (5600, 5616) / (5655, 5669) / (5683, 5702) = 0.5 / 0.621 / 0.61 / 0.614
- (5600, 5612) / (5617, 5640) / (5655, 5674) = 0.0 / 0.615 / 0.6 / 0.609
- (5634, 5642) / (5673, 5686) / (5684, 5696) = 0.2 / 0.631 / 0.613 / 0.617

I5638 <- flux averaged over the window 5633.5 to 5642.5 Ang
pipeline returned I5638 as 0.627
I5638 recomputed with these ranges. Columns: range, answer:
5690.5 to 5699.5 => 0.616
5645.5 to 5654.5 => 0.629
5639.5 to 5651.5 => 0.602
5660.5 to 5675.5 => 0.614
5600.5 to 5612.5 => 0.616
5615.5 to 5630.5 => 0.617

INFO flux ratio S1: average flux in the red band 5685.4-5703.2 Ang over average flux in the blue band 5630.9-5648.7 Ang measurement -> 1.01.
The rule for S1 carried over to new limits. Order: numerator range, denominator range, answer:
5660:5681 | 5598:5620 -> 0.98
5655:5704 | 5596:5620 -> 0.97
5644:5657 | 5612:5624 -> 1.01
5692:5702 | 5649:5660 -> 1.01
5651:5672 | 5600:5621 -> 0.98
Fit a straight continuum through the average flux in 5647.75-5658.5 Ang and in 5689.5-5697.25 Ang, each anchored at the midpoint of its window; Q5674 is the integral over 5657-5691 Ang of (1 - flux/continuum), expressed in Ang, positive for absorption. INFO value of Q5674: 0.9 Ang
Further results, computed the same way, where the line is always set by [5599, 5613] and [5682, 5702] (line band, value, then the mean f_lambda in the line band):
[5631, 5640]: -0.04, 0.616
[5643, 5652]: 0.06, 0.608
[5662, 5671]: 0.11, 0.604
